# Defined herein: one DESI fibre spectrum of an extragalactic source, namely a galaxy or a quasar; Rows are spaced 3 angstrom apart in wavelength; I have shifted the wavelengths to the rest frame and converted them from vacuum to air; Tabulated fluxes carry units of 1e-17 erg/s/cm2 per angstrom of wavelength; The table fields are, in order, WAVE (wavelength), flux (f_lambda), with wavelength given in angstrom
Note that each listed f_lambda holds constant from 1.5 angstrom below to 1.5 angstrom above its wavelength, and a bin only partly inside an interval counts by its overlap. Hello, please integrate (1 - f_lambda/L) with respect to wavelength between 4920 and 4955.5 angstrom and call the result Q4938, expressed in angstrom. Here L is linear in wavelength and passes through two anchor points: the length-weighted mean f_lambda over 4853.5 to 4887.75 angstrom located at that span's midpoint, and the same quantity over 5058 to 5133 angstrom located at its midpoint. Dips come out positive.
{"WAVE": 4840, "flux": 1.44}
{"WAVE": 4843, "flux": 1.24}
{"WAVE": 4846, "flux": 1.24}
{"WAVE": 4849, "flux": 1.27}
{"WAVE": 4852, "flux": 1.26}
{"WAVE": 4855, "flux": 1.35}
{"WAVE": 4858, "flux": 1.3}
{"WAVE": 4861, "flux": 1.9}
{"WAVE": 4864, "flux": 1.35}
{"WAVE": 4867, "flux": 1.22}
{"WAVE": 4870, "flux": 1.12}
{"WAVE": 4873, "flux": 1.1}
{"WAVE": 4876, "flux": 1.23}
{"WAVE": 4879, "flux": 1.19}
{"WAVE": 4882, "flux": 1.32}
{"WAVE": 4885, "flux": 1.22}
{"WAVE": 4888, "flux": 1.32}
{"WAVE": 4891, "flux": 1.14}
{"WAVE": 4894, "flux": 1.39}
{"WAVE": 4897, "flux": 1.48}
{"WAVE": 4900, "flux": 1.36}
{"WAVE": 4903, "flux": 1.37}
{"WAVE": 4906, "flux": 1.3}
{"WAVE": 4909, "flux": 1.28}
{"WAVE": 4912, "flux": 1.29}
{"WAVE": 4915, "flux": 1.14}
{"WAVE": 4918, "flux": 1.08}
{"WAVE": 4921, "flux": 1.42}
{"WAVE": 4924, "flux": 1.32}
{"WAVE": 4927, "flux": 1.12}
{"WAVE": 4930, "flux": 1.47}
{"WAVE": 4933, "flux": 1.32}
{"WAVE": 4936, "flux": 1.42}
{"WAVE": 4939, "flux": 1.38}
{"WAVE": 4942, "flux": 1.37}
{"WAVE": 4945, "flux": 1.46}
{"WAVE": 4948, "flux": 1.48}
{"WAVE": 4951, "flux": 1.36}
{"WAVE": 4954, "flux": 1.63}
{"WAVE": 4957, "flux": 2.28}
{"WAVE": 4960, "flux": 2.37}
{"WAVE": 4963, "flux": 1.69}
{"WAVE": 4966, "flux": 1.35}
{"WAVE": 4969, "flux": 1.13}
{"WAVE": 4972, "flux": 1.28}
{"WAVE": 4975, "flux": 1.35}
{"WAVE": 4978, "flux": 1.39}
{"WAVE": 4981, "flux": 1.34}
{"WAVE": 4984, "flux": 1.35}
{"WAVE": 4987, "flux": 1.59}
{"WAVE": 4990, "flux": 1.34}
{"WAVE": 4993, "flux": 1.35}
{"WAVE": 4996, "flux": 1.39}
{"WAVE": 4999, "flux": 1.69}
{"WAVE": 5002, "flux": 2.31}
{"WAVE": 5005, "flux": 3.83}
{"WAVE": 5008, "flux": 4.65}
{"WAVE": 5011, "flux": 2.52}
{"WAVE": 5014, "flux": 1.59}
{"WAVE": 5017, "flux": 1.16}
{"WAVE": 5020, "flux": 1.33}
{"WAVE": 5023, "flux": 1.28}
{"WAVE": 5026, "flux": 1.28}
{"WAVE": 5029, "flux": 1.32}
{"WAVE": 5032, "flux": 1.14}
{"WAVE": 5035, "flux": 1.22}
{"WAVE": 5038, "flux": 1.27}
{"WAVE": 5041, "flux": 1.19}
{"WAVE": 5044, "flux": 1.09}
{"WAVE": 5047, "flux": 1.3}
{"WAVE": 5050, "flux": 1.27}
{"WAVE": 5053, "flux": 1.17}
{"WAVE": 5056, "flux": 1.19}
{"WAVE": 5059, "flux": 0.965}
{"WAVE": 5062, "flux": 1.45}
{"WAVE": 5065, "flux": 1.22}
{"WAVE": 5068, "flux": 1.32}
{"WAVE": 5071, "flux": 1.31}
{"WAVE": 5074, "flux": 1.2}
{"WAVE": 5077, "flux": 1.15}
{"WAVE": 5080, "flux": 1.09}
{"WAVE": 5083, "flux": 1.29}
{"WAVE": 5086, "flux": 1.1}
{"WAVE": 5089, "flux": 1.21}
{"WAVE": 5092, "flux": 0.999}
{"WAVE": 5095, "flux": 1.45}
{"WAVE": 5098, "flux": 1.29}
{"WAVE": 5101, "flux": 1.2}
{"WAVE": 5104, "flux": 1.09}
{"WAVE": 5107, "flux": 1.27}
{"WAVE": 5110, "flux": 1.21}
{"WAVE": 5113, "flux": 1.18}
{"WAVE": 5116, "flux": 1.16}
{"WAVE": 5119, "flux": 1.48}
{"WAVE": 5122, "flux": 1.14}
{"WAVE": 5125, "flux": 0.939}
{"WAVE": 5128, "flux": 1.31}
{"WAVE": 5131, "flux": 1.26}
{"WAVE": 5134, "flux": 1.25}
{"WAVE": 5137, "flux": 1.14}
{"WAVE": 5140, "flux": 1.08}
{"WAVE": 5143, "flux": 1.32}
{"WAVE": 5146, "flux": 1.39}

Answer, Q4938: -3.4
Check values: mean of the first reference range 1.3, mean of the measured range 1.4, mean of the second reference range 1.21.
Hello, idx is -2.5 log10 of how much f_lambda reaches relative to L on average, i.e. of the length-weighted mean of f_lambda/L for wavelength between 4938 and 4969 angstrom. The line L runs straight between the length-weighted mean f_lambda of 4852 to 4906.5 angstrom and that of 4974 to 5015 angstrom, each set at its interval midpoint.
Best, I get 0.09 mag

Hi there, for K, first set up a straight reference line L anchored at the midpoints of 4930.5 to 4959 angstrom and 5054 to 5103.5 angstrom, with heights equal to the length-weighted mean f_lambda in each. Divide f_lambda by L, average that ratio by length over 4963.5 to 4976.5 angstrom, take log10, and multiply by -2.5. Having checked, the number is 0.13 mag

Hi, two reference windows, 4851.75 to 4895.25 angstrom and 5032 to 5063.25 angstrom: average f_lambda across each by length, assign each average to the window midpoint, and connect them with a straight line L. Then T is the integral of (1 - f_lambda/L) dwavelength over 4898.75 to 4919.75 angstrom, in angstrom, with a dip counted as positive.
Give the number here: 0.3 angstrom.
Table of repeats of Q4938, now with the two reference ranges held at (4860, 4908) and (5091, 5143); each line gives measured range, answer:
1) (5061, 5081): -0.3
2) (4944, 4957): -3.0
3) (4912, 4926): 0.5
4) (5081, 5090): 0.2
